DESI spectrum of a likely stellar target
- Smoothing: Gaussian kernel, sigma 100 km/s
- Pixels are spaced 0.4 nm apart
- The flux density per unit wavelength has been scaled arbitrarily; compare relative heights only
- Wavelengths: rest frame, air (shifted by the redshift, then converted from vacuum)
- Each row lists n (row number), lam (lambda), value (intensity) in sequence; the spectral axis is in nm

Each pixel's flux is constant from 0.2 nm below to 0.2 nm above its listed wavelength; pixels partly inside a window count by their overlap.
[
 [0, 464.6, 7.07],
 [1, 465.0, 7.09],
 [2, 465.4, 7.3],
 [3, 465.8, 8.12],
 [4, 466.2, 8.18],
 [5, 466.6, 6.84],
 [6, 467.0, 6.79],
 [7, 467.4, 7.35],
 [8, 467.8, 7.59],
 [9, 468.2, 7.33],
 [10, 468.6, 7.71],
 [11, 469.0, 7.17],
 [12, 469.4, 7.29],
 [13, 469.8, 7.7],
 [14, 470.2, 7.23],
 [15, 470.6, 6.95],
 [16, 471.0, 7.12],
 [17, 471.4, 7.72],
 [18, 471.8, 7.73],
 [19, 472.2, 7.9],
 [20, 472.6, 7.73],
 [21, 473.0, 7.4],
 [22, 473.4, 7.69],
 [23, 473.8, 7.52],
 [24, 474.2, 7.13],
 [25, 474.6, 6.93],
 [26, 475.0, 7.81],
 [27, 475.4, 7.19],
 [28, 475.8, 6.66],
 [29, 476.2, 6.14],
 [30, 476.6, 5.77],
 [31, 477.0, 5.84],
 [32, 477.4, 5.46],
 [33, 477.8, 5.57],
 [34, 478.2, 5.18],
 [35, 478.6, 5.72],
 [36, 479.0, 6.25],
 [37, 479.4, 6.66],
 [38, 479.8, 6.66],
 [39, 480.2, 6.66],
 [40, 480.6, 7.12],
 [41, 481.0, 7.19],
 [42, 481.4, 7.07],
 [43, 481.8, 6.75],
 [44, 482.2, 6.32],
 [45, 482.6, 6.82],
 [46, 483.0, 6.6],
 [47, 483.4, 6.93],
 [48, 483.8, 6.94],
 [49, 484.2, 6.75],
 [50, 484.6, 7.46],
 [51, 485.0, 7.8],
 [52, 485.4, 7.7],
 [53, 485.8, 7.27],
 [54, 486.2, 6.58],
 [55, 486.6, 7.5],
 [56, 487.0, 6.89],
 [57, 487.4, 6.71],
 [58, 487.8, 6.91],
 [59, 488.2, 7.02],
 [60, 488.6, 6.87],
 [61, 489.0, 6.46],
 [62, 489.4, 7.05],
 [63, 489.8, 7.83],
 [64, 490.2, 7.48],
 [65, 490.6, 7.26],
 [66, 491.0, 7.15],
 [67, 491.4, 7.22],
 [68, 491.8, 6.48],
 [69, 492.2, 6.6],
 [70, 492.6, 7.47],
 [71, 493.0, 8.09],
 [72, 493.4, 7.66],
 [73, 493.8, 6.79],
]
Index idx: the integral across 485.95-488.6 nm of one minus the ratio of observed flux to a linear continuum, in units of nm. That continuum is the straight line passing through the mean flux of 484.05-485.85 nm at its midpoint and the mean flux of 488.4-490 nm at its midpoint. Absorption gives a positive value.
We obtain 0.104 nm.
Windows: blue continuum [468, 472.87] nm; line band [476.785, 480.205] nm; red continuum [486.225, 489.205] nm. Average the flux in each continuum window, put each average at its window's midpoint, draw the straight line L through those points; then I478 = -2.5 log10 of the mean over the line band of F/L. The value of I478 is 0.204 mag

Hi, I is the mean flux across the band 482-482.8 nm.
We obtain 6.57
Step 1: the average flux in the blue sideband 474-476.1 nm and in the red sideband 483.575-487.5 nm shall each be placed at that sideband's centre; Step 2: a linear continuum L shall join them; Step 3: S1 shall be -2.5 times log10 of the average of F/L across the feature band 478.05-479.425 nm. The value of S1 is 0.21 mag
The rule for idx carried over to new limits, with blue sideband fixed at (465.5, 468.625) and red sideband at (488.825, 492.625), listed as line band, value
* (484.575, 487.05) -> -0.06 nm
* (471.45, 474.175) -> -0.09 nm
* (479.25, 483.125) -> 0.24 nm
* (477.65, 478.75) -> 0.27 nm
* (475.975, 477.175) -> 0.23 nm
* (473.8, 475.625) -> 0.02 nm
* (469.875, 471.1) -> 0.04 nm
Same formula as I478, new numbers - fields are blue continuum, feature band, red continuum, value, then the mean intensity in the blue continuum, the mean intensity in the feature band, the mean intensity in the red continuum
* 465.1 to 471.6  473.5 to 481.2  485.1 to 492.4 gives 0.12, 7.39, 6.51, 7.06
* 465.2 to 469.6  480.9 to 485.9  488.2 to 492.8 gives 0.02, 7.42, 7.04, 7.08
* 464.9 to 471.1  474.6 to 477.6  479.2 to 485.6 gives 0.11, 7.37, 6.44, 6.96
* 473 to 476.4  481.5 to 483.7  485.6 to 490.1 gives 0.06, 7.15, 6.71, 7.02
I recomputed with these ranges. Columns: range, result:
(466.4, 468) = 7.14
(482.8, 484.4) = 6.8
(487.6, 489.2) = 6.82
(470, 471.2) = 7.1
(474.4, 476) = 7.15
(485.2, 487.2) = 7.19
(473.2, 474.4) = 7.45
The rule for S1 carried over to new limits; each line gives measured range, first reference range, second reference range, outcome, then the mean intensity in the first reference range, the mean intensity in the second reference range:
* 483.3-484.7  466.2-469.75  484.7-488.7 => 0.03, 7.33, 7.14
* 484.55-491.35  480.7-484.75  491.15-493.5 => -0.01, 6.88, 7.23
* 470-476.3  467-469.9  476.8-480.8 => -0.08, 7.39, 6.11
